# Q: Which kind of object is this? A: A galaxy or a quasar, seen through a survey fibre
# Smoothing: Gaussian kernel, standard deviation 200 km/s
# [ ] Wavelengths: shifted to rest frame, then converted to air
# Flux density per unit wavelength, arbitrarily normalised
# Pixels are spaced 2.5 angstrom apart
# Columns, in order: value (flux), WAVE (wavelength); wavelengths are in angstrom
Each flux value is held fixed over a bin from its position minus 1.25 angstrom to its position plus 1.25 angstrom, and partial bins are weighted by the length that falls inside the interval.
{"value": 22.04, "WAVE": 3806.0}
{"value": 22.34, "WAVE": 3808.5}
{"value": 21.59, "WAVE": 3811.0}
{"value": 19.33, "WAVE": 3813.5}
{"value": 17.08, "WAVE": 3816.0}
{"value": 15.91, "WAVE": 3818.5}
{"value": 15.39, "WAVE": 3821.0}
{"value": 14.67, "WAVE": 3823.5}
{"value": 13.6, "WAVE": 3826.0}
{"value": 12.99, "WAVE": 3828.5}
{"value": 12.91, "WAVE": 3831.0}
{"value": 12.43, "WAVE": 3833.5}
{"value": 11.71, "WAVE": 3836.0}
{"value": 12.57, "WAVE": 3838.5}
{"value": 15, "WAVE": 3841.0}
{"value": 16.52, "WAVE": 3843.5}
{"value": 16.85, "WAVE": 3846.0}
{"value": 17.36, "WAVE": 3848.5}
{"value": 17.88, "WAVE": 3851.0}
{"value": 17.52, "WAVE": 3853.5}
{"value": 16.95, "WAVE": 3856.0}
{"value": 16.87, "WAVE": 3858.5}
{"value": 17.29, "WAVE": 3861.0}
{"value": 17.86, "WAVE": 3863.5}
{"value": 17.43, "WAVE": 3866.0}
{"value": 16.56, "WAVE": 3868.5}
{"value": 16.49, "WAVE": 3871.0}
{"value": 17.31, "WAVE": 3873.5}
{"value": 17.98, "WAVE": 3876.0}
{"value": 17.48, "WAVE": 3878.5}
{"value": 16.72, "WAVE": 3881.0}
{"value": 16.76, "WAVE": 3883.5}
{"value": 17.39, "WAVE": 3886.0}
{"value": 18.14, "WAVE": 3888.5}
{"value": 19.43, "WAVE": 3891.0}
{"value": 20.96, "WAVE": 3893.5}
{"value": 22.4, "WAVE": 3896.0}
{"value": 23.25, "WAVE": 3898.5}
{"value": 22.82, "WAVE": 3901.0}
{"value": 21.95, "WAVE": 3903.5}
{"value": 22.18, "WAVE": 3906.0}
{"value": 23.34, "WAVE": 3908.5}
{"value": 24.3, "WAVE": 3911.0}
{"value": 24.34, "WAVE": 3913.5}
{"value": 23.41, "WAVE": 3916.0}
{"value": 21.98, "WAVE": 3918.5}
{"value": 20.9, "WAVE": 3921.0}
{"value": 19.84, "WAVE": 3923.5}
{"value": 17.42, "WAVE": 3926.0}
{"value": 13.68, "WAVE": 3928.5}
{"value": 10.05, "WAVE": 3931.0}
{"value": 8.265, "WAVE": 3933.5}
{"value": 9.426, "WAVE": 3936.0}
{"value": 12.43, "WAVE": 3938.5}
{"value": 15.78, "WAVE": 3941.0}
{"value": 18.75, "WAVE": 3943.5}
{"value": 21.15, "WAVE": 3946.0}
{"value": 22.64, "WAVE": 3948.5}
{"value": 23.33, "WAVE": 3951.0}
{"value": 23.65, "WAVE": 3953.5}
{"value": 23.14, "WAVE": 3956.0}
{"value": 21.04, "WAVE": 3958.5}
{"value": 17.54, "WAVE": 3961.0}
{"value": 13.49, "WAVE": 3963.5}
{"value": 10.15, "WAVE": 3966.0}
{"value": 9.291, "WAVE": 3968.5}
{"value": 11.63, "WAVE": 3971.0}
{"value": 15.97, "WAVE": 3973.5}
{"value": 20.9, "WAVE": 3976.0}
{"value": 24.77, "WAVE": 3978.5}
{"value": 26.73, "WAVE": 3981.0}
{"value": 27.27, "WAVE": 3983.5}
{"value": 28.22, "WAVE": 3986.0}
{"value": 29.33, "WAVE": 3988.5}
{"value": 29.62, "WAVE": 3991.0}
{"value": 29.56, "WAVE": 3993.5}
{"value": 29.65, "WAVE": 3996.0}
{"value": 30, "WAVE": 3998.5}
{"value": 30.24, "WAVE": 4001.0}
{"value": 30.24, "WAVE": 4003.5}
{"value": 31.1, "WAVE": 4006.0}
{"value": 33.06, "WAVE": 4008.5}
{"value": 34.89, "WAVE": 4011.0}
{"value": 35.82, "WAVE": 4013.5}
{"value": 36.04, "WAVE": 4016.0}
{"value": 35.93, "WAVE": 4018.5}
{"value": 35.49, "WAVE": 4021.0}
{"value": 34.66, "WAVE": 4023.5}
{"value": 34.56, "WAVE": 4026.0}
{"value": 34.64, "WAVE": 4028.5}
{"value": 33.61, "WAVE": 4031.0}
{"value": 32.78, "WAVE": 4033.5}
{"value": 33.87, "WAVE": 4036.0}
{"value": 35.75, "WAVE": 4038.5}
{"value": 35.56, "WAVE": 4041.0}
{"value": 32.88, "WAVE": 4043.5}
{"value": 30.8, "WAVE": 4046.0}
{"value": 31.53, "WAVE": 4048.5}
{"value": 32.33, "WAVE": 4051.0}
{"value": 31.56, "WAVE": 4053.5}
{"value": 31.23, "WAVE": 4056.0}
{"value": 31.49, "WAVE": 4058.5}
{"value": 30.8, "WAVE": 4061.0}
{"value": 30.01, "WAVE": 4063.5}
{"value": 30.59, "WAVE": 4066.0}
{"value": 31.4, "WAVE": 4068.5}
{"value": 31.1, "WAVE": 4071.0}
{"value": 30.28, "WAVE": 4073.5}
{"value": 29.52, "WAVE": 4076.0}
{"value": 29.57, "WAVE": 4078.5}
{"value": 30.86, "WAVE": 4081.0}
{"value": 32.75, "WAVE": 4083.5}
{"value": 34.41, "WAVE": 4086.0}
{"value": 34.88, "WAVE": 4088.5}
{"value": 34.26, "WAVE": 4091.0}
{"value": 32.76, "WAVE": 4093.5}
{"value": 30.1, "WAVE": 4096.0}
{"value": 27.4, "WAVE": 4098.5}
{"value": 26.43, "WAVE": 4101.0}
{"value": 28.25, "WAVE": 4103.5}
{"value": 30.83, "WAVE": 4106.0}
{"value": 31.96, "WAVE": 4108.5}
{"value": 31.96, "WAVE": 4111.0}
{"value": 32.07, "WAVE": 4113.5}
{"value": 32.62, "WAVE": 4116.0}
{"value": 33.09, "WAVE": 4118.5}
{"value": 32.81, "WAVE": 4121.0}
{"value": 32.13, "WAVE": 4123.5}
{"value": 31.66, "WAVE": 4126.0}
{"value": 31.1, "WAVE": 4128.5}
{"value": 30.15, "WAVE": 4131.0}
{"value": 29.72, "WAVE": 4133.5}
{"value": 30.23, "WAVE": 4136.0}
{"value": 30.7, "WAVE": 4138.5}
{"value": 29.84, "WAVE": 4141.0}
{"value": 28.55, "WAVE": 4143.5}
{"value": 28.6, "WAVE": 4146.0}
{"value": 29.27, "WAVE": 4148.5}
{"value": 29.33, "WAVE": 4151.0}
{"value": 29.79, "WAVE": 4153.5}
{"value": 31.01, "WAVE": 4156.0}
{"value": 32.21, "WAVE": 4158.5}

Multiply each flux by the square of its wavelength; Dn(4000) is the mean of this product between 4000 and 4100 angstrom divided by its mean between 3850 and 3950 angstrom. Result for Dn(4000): 1.90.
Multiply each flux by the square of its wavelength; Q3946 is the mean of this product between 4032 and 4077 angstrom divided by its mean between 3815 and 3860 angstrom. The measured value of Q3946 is 2.3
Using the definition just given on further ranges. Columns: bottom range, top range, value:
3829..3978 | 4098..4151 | 1.92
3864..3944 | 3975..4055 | 1.82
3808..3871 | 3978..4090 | 2.17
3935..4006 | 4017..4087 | 1.55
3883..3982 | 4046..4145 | 1.79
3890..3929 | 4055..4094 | 1.59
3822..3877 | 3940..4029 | 1.76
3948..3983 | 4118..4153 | 1.74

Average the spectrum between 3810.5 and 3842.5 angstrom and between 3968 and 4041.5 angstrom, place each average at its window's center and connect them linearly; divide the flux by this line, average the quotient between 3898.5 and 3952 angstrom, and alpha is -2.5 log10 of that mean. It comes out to 0.20 mag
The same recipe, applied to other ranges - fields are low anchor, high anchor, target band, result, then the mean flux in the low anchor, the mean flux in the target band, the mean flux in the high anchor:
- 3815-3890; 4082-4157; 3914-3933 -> 0.11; 16.1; 18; 31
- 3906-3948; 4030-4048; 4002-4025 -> -0.14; 18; 34.1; 33.5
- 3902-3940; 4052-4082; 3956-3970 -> 0.40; 18.2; 15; 30.7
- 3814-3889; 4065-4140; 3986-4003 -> -0.20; 16.1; 29.6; 31.2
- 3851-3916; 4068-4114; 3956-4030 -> -0.04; 19.4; 26.9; 31.1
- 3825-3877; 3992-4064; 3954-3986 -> 0.39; 15.8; 19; 32.8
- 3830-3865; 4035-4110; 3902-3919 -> -0.15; 15.7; 23.1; 31.5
